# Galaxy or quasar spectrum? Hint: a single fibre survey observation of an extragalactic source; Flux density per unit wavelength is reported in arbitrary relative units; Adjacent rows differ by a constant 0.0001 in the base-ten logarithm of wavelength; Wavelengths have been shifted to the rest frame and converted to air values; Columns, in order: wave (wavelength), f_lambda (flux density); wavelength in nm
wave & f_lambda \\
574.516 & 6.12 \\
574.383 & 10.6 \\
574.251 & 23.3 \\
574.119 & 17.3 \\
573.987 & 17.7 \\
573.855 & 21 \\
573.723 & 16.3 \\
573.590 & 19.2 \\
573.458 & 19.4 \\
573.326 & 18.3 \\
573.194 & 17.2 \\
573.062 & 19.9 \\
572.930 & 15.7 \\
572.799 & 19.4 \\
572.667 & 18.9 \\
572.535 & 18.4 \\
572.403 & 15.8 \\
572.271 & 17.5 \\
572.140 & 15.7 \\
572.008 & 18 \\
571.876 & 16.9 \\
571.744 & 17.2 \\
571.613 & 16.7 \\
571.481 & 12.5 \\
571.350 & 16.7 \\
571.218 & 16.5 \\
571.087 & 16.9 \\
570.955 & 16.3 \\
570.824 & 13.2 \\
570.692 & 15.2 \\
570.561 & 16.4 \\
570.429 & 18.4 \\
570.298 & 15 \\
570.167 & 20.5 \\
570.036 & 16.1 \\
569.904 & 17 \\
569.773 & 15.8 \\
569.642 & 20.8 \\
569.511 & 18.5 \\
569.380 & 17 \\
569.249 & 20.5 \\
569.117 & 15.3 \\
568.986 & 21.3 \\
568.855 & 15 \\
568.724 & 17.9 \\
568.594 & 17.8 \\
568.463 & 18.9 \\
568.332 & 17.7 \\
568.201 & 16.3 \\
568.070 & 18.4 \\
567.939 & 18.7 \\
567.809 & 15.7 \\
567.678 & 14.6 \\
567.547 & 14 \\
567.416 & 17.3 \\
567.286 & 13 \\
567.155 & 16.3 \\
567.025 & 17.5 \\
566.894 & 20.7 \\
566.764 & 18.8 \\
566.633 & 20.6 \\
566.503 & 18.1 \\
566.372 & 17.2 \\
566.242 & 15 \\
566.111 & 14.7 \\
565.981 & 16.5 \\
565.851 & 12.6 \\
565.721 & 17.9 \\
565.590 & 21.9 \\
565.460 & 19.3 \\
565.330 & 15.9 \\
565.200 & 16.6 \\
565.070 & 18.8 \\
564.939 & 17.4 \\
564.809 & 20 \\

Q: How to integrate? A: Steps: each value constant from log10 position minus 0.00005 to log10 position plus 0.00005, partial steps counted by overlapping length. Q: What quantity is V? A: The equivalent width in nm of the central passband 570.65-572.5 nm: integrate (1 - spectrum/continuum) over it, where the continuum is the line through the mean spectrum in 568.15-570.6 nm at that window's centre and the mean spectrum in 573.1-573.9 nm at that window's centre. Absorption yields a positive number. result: 0.206 nm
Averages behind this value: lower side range 17.7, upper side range 18.5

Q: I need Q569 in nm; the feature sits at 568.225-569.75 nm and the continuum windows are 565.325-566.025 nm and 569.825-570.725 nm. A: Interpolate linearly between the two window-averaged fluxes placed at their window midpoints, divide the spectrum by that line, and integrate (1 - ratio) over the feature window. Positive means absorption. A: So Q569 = -0.088 nm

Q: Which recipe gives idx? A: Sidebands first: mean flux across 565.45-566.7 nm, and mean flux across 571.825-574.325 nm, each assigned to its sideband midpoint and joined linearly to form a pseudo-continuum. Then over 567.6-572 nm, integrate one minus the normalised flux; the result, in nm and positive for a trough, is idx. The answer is 0.18 nm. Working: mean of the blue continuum 17.3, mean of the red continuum 18.2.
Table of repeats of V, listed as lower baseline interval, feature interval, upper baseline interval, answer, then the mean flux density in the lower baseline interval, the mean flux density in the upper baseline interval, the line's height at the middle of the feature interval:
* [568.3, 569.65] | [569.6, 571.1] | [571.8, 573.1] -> 0.10 nm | 18.2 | 17.6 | 17.9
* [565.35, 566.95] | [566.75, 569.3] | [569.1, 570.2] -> 0.09 nm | 17.7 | 18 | 17.9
